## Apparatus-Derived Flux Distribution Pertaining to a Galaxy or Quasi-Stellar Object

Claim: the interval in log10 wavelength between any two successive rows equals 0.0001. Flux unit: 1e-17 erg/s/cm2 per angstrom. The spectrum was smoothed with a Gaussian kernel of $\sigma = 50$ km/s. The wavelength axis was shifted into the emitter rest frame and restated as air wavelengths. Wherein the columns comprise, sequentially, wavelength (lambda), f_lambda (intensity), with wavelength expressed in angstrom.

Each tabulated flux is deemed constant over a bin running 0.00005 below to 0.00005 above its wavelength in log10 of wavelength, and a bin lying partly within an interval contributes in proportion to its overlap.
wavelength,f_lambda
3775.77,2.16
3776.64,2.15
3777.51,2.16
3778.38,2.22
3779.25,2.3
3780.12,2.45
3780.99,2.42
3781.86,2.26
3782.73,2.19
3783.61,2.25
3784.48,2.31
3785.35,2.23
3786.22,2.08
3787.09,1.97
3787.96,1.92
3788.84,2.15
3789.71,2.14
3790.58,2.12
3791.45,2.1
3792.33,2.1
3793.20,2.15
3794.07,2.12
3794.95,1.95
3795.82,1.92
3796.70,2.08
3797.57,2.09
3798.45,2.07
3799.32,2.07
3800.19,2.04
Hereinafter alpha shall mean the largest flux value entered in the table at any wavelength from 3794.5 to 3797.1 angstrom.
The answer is 2.08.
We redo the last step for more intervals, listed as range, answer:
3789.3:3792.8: 2.14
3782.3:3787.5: 2.31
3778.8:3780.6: 2.45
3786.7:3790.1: 2.15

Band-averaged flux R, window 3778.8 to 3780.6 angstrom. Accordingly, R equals 2.38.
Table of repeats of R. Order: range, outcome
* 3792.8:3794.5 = 2.14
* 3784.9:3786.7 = 2.16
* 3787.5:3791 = 2.08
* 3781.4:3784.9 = 2.25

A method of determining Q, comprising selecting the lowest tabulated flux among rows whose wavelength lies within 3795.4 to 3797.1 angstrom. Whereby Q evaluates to 1.92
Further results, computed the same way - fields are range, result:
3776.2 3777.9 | 2.15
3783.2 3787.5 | 1.97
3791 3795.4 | 1.95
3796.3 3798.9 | 2.07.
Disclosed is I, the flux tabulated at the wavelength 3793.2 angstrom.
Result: 2.15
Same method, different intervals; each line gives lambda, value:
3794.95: 1.95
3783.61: 2.25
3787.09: 1.97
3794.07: 2.12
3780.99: 2.42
